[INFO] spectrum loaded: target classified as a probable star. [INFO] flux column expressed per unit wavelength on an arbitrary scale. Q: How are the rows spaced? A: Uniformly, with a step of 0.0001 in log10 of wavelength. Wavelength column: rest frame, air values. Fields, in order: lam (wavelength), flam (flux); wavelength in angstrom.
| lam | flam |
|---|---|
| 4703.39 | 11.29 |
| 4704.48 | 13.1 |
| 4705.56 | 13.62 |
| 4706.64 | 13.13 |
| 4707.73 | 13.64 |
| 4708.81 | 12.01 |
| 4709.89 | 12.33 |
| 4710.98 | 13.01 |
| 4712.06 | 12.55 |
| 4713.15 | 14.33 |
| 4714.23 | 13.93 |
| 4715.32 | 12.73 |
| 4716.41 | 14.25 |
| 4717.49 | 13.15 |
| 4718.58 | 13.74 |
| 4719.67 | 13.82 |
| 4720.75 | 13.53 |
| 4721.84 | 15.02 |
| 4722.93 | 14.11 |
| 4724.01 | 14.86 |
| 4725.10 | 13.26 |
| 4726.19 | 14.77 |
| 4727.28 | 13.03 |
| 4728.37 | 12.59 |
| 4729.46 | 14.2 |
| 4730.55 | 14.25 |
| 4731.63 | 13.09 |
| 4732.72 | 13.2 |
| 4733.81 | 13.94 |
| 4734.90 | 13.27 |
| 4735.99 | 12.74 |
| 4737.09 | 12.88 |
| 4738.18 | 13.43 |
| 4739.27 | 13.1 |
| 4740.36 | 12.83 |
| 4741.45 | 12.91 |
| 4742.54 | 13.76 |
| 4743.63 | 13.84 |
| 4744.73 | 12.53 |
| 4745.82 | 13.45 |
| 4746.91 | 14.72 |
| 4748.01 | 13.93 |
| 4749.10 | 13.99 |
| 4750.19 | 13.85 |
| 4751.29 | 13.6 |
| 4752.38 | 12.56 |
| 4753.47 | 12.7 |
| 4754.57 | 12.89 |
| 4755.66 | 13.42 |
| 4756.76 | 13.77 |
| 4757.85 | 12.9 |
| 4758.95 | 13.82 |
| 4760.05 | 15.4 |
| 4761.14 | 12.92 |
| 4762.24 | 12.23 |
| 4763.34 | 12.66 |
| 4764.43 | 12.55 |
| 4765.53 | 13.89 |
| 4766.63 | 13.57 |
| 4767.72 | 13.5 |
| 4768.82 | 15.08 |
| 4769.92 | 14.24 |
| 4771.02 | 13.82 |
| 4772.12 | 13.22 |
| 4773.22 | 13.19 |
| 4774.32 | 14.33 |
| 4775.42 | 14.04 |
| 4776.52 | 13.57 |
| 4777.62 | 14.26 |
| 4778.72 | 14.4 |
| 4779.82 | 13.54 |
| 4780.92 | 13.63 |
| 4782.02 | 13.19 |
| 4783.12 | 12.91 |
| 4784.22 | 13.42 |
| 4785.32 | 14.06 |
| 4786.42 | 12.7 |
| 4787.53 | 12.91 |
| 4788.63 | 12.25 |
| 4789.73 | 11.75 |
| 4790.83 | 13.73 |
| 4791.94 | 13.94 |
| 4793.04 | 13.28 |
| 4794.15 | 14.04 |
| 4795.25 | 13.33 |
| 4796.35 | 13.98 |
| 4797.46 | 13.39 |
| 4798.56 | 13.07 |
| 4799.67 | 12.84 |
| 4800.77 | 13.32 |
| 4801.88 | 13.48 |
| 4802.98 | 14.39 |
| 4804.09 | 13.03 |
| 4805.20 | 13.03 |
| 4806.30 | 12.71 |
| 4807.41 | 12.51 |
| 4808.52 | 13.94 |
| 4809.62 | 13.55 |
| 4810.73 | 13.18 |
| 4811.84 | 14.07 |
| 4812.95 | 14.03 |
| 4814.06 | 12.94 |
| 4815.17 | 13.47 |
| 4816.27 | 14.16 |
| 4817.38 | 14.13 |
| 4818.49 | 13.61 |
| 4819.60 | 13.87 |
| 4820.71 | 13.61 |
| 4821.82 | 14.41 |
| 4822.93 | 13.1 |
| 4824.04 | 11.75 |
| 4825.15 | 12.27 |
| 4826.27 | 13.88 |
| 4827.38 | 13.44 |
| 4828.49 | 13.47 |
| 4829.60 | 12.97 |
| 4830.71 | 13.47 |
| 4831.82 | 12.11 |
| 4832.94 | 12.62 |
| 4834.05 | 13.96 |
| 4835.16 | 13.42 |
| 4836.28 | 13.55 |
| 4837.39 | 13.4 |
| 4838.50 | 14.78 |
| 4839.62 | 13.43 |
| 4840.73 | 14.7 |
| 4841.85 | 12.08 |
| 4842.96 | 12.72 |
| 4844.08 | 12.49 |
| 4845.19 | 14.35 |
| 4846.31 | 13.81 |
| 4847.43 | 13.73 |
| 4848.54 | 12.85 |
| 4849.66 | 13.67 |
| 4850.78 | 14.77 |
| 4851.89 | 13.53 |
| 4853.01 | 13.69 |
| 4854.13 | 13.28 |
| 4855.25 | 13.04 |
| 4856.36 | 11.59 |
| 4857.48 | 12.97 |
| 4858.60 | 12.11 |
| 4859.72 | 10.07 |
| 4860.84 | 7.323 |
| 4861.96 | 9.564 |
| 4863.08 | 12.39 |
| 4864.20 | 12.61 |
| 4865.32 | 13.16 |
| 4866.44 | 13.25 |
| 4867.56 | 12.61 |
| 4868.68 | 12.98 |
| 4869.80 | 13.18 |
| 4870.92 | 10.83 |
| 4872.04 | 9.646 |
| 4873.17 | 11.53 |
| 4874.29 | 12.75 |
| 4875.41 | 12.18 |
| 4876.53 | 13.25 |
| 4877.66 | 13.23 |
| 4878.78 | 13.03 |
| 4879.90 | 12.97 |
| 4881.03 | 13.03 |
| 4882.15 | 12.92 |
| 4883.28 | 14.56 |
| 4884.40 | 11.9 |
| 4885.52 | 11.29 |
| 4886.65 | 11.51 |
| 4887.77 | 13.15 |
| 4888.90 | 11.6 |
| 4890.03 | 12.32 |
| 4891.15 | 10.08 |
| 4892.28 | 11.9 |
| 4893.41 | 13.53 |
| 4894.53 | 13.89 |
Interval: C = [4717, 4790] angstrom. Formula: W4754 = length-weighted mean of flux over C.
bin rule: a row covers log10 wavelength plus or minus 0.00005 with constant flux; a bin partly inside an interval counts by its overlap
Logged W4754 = 13.5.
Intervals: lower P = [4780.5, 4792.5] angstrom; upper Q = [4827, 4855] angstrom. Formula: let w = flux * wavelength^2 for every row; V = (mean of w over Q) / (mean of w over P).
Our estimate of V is 1.05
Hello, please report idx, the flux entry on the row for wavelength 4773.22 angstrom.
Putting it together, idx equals 13.19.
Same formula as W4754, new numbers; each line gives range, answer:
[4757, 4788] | 13.6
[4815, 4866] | 13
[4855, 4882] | 12.1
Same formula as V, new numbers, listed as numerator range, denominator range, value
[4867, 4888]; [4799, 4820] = 0.95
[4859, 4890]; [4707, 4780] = 0.94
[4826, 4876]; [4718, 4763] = 0.99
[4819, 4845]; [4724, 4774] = 1.02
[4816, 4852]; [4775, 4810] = 1.02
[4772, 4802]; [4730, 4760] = 1.02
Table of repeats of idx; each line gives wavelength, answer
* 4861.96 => 9.564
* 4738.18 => 13.43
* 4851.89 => 13.53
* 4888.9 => 11.6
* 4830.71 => 13.47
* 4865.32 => 13.16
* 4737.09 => 12.88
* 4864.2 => 12.61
